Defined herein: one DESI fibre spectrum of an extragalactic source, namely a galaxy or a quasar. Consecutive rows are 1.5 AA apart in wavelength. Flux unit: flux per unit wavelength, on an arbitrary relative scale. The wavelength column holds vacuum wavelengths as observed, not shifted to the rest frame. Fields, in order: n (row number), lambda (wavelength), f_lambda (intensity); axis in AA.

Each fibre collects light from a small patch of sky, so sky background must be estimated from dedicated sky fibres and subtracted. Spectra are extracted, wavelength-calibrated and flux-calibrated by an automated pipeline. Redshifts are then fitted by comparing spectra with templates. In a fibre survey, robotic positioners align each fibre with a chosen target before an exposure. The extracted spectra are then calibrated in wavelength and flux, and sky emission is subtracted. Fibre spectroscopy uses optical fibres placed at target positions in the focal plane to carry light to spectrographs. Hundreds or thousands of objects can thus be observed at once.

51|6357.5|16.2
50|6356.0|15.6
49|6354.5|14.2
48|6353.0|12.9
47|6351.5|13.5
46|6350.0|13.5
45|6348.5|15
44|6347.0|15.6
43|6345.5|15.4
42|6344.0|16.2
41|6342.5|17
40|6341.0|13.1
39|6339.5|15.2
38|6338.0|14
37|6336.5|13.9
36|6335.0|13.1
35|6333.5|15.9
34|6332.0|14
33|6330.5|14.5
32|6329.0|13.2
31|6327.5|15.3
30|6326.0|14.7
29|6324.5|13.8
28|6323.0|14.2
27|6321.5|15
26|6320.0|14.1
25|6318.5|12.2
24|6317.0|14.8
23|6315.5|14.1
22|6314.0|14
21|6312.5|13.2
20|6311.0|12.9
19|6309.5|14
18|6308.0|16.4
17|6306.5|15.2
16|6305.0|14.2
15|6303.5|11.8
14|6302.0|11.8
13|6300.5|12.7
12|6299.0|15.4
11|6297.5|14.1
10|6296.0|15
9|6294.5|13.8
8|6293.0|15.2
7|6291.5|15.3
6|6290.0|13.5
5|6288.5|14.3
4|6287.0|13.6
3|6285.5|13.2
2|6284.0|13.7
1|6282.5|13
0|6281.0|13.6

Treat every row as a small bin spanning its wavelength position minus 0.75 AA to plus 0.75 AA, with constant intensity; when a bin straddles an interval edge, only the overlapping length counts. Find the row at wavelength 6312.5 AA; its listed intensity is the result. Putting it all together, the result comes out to 13.2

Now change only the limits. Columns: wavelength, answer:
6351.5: 13.5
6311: 12.9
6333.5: 15.9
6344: 16.2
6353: 12.9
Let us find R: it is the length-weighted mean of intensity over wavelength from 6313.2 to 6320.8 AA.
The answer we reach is 13.8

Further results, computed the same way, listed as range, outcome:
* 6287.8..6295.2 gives 14.4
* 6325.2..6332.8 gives 14.3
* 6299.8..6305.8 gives 12.6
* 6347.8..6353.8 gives 13.7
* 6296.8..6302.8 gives 13.5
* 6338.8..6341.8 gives 14.2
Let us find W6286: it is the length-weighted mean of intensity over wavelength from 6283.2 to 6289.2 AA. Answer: 13.7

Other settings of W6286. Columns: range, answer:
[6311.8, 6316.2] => 13.8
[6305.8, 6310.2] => 15.2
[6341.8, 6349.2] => 15.8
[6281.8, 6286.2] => 13.3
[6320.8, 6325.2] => 14.3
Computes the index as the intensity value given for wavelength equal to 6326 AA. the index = 14.7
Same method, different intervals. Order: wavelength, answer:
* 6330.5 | 14.5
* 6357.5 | 16.2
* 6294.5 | 13.8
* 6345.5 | 15.4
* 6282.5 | 13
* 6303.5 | 11.8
